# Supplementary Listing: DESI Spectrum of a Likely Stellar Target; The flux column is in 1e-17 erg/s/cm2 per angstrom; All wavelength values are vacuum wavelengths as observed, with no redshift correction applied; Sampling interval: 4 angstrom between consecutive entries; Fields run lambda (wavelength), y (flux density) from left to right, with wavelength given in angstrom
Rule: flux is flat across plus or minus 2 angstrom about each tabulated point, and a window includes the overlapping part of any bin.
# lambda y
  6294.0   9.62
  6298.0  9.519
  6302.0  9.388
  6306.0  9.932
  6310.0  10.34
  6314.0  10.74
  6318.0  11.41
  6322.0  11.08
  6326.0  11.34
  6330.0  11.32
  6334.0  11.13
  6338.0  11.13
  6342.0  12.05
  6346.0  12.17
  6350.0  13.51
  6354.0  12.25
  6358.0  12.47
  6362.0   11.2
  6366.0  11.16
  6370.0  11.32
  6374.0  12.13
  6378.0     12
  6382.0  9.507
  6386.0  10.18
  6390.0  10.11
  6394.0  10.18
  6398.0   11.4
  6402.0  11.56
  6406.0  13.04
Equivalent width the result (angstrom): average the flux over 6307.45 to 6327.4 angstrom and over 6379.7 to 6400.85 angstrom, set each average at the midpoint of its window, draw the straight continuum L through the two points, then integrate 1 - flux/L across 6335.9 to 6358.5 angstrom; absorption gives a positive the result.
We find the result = -3.3 angstrom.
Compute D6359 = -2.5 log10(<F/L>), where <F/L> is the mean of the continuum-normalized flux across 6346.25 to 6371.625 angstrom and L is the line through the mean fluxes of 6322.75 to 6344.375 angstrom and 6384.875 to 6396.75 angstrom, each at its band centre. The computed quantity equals -0.11 mag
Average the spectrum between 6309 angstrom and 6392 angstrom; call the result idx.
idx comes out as 11.4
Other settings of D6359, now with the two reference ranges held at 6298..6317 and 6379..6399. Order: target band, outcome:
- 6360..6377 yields -0.123 mag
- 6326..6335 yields -0.111 mag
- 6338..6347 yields -0.167 mag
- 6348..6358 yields -0.244 mag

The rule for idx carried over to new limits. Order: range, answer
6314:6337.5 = 11.2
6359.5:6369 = 11.3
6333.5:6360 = 12.2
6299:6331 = 10.6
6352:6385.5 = 11.4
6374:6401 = 10.7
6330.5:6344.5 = 11.5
